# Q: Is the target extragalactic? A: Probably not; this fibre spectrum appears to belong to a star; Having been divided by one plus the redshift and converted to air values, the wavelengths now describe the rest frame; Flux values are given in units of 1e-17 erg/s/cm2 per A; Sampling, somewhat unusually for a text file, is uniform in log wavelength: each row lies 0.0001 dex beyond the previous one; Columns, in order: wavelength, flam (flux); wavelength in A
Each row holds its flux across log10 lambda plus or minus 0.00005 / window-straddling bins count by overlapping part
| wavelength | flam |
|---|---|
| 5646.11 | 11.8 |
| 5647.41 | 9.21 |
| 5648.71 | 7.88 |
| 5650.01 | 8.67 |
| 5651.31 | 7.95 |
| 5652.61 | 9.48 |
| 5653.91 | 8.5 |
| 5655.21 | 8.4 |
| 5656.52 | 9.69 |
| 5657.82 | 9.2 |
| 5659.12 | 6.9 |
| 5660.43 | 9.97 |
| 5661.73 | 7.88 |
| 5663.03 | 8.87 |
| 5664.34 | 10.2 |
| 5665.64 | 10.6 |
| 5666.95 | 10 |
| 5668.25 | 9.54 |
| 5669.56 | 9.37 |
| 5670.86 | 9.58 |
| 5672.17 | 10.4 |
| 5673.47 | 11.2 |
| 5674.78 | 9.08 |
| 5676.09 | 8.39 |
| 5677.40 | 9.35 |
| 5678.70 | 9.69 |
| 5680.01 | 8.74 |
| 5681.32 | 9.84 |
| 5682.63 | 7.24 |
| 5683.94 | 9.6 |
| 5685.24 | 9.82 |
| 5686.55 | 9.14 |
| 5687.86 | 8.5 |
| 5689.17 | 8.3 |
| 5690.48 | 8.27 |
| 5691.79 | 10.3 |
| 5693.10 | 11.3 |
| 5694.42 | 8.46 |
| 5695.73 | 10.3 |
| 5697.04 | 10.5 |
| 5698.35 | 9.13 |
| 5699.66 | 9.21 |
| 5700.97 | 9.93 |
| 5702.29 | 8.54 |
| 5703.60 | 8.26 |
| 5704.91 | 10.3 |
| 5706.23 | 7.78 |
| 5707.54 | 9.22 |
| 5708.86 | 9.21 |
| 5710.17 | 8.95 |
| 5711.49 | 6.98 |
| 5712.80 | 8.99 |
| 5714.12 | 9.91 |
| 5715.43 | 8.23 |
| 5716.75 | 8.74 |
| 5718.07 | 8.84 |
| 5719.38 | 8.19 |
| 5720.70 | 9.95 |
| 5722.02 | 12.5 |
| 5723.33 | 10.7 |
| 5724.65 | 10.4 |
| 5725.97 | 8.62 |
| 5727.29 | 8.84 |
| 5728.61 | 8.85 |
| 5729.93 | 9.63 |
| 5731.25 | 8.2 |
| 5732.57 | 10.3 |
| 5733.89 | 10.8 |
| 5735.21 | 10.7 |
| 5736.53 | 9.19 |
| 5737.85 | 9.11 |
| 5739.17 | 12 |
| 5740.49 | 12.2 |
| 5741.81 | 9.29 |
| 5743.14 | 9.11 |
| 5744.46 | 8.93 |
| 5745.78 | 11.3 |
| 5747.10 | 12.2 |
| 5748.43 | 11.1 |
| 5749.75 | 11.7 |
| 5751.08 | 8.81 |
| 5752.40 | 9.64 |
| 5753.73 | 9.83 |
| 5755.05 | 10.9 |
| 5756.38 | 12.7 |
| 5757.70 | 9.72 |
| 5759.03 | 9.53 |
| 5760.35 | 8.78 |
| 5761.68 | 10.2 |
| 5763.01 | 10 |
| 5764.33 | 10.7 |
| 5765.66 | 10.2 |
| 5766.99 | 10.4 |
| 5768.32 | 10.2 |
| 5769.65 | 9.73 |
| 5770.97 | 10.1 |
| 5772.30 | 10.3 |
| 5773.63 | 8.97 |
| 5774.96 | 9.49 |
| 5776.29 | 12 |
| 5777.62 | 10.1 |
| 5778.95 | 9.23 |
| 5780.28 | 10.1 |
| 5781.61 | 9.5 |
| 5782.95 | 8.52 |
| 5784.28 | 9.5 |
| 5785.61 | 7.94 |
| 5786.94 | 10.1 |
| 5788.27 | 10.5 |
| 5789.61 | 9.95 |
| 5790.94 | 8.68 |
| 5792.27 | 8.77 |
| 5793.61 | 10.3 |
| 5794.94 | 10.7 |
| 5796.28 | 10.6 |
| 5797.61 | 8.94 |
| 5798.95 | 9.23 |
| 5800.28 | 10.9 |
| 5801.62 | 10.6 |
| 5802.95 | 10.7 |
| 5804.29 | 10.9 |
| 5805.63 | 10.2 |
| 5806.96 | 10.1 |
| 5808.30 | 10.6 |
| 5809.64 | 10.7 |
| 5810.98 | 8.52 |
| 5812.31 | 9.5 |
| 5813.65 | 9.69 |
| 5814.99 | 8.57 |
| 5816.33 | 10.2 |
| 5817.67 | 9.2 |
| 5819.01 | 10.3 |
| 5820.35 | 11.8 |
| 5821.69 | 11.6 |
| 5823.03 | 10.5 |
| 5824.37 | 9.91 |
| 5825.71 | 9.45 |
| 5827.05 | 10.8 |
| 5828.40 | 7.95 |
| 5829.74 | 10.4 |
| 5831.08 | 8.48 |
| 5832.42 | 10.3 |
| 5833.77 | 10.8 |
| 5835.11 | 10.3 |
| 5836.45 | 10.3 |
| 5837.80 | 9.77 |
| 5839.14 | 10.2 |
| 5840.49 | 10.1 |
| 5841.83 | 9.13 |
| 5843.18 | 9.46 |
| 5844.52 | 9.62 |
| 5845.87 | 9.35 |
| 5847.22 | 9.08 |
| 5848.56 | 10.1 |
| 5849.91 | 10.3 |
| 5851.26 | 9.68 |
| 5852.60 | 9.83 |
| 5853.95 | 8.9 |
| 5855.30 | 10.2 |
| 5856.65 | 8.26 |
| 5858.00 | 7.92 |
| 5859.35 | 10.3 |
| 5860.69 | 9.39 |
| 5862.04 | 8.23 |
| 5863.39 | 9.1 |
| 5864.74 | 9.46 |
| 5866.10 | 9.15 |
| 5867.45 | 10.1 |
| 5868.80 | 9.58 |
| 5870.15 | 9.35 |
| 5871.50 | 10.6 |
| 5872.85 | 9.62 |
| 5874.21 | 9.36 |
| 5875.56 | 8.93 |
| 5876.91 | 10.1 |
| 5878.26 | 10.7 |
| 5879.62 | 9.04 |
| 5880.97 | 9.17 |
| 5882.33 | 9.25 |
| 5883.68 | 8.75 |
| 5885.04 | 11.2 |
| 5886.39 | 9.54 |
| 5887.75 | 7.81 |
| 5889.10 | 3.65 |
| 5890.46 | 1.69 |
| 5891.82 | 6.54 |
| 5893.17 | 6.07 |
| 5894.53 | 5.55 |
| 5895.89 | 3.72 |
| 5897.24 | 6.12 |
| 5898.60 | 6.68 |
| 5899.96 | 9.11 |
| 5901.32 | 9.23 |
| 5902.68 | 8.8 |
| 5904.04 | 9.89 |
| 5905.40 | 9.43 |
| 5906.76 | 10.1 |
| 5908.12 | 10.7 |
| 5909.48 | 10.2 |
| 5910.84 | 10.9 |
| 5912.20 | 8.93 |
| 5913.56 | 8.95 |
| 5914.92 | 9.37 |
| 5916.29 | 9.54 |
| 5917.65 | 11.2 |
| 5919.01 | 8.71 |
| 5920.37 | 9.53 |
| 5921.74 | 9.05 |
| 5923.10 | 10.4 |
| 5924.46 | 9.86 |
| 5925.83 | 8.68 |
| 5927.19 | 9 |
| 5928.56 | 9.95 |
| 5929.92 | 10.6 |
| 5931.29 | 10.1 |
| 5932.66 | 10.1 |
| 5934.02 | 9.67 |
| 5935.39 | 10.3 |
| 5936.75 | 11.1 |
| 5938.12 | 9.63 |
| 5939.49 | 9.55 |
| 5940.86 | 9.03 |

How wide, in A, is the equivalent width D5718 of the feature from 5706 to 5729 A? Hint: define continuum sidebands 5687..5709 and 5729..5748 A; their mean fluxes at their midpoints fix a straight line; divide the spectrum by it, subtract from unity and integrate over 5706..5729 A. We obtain 1.25 A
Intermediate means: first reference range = 9.26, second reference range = 10.2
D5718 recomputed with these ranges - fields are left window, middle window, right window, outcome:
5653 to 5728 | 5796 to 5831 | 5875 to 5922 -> -4.82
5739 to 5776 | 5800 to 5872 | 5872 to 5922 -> -3.80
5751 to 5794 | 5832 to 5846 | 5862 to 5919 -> -1.12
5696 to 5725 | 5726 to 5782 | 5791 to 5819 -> -2.97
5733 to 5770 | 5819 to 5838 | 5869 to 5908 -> -2.10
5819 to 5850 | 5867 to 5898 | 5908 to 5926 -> 5.52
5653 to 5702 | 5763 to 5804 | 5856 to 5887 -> -2.26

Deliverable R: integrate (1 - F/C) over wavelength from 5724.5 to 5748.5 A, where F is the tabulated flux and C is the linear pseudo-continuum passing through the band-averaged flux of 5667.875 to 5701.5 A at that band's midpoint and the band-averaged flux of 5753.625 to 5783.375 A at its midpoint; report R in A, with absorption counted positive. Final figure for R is -0.44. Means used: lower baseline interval 9.43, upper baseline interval 10.1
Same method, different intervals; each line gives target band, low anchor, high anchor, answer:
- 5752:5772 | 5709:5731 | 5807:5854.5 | -1.47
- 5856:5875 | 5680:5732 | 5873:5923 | -1.38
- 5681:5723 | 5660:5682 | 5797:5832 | 1.96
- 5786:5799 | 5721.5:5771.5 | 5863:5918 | -0.08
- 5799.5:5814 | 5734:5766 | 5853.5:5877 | -0.54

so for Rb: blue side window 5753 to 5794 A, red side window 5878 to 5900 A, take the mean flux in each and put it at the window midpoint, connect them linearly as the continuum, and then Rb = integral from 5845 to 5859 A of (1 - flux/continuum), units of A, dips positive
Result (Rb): -2.3 A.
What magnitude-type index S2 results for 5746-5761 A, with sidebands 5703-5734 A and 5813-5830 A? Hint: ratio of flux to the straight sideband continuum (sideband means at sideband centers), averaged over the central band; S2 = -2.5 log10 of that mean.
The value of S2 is -0.11 mag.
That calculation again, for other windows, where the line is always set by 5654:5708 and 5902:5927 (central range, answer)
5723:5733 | 0.00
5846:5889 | 0.02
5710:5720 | 0.09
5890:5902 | 0.49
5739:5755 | -0.12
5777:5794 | 0.00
